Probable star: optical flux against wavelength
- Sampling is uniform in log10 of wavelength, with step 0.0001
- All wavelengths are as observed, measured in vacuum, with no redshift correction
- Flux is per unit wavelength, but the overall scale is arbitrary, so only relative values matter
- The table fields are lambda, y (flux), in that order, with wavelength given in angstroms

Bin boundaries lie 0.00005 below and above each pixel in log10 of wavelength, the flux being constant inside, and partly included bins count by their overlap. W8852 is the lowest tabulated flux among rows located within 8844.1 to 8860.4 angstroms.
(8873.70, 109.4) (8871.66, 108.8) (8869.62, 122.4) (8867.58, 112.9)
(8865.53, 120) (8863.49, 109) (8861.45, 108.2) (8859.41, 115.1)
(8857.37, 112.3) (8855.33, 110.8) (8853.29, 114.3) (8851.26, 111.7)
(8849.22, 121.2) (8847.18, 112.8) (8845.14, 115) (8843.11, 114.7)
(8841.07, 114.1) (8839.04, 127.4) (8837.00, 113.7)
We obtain 110.8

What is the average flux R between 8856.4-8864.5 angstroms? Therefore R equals 111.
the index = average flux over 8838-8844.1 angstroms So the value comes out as 119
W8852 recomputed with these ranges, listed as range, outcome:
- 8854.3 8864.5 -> 108.2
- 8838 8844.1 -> 114.1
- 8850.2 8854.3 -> 111.7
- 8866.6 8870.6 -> 112.9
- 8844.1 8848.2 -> 112.8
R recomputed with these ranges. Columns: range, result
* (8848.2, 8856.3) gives 115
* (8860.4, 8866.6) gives 112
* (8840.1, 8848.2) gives 114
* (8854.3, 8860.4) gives 113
